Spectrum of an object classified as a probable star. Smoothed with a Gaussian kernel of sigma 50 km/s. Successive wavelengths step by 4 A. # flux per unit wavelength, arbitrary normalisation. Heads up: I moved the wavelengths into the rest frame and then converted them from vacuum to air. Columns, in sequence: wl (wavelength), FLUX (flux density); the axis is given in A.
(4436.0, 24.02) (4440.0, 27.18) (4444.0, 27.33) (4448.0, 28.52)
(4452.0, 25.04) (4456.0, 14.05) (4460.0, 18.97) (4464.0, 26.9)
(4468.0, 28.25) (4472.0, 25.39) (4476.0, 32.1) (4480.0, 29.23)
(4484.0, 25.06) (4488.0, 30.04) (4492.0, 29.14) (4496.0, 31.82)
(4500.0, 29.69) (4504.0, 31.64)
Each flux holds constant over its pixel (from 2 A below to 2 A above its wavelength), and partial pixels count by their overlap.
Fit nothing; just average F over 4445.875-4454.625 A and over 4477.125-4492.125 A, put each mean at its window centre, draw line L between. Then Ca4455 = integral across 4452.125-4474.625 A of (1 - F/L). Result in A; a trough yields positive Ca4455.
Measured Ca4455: 3.2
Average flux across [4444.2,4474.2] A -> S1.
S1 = 24.1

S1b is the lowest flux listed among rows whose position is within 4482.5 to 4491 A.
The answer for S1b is 25.06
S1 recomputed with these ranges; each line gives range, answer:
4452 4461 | 18.1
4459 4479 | 26.8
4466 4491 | 28.4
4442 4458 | 23.7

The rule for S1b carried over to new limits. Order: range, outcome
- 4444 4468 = 14.05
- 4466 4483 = 25.39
